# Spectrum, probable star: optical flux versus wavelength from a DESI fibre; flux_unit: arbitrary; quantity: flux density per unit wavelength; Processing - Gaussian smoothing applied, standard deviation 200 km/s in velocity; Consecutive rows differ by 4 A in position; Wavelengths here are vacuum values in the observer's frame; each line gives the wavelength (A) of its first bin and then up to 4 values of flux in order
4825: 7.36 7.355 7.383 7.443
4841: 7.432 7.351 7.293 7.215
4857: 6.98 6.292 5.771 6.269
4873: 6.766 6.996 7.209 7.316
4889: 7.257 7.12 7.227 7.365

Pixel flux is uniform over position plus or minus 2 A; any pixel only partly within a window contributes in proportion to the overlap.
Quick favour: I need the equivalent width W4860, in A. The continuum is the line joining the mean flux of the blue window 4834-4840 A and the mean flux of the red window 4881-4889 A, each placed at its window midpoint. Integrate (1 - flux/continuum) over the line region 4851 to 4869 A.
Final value 2.0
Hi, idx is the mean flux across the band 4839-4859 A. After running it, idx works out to 7.25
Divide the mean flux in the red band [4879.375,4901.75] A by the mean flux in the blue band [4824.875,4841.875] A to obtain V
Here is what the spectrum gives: 0.98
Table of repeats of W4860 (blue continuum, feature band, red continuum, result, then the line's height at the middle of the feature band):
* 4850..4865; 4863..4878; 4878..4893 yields 1.2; 6.95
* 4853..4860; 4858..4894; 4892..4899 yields 1.5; 7.07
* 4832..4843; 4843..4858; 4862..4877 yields -0.5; 6.99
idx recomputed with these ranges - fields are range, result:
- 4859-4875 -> 6.27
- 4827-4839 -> 7.39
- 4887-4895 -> 7.19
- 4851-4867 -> 6.56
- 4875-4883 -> 7.1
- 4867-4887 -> 6.91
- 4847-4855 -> 7.25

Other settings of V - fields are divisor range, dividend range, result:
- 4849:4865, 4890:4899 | 1.06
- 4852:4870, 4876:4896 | 1.11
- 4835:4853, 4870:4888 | 0.96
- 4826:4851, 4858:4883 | 0.89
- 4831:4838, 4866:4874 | 0.86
